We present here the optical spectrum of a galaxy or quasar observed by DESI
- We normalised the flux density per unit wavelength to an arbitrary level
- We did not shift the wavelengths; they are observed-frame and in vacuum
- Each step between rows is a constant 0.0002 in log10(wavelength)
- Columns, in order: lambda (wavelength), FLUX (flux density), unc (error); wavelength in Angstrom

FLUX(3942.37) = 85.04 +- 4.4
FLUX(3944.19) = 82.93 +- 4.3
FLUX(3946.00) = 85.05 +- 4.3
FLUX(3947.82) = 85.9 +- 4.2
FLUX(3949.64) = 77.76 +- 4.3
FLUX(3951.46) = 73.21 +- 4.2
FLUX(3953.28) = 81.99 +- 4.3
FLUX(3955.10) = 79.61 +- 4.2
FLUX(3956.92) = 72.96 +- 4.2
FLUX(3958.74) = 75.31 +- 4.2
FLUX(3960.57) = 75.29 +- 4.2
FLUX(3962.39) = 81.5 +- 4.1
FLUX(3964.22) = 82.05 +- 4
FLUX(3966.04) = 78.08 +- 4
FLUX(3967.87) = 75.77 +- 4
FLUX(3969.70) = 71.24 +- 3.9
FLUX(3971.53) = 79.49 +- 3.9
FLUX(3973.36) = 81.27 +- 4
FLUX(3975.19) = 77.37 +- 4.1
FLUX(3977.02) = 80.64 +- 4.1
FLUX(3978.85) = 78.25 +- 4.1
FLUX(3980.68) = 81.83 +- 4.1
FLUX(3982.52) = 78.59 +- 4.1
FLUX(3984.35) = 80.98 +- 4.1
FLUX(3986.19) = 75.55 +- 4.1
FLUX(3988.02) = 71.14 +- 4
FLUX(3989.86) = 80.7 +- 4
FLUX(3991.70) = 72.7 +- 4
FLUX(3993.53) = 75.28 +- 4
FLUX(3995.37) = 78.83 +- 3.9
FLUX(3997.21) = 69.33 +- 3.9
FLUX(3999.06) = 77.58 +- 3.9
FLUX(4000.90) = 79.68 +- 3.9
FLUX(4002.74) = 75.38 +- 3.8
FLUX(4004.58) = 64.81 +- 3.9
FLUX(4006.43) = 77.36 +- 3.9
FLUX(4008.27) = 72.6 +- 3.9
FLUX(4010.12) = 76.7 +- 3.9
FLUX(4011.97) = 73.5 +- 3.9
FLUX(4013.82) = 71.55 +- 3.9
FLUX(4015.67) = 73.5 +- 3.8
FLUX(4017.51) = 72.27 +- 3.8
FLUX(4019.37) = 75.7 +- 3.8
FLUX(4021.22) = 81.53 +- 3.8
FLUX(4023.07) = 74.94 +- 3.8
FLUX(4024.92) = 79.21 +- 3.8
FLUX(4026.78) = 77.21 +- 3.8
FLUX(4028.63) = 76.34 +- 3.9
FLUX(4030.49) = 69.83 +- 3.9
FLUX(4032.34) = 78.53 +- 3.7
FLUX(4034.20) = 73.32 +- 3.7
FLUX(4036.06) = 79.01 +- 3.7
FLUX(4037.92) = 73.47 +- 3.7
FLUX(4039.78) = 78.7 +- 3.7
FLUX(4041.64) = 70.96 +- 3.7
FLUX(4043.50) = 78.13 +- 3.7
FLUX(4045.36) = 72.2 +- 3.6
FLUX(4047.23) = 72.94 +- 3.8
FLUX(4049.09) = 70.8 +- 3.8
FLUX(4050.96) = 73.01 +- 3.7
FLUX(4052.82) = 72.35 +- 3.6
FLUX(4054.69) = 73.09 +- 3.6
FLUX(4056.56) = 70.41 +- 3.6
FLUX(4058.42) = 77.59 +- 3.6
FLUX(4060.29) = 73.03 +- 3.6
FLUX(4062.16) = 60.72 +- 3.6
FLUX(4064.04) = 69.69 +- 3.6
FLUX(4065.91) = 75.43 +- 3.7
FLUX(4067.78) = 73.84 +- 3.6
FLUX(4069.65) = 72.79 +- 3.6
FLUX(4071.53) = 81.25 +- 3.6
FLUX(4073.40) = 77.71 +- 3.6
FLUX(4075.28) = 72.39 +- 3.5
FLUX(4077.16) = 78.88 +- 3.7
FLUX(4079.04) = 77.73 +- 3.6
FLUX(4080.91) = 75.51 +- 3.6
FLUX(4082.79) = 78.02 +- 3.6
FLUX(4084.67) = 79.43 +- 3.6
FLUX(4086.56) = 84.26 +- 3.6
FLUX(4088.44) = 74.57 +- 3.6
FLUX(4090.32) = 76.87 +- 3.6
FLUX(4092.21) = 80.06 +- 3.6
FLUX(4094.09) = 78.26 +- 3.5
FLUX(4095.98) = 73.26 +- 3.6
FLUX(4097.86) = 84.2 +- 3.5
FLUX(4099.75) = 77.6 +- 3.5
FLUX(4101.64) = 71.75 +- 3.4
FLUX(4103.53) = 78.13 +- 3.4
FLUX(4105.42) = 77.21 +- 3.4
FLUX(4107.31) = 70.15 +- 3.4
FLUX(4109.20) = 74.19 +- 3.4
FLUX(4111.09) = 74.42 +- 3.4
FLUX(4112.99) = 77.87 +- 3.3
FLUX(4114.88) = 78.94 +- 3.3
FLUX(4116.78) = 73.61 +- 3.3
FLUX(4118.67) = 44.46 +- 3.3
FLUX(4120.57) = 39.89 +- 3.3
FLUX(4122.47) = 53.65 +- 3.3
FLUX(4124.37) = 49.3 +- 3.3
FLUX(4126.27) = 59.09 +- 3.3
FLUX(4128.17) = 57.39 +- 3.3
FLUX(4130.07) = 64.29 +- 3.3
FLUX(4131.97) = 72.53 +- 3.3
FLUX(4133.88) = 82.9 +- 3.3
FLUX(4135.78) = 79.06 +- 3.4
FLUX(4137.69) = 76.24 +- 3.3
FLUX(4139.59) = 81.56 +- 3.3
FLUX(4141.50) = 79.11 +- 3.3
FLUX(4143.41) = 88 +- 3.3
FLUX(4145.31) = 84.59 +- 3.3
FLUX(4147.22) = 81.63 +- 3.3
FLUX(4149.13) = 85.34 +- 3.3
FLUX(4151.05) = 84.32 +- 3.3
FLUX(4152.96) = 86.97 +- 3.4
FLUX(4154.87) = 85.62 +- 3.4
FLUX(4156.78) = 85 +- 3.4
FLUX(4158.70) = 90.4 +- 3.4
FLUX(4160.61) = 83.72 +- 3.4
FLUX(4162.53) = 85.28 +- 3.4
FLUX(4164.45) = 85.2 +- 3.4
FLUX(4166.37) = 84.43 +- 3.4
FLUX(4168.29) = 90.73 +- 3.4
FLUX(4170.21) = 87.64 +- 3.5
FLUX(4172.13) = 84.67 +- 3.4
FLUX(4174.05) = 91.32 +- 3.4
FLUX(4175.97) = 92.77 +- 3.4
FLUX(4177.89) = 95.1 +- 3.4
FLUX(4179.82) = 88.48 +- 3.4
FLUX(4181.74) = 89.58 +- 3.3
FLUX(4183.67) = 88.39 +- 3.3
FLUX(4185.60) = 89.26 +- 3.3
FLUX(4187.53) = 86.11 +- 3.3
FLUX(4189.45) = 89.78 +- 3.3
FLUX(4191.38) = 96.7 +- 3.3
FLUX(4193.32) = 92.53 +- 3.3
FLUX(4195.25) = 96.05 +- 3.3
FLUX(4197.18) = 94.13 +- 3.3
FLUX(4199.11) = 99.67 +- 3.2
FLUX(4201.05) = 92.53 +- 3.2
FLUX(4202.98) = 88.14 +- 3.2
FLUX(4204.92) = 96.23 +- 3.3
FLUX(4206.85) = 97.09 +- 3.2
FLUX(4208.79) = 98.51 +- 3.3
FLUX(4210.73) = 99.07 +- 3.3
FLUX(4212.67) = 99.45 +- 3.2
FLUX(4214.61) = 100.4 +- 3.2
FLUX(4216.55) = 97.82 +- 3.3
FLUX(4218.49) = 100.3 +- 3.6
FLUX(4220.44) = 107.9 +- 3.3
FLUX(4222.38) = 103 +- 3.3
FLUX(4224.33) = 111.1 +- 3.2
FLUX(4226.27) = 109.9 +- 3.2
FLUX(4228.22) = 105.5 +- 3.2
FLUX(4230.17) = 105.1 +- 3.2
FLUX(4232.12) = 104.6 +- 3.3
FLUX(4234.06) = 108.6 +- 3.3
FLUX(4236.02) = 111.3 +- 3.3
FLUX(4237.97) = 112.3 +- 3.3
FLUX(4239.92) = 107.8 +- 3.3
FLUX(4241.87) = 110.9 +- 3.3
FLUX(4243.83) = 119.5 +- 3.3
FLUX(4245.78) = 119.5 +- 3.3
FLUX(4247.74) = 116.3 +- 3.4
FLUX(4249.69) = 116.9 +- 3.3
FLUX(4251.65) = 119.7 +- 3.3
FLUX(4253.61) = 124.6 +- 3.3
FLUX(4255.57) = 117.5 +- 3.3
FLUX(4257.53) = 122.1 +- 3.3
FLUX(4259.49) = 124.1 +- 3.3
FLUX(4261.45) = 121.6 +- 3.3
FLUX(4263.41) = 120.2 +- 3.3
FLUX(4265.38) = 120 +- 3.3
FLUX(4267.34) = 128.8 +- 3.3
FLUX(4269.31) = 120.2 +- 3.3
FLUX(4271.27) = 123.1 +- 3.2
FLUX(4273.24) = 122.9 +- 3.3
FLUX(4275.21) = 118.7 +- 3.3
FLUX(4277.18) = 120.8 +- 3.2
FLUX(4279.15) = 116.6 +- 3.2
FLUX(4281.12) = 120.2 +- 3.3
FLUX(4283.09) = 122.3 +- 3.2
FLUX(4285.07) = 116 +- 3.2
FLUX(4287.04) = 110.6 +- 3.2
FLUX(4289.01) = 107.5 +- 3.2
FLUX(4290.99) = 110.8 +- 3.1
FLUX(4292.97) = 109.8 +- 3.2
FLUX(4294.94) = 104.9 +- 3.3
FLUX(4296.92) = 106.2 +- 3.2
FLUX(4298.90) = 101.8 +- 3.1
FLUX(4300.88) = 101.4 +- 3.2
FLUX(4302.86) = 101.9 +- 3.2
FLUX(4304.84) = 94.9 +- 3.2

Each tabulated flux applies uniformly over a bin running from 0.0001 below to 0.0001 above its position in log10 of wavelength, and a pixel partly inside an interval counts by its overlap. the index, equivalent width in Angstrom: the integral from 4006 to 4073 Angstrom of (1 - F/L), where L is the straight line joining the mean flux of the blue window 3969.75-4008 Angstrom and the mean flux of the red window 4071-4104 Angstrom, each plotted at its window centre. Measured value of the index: 2.5 Angstrom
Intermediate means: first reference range 76.6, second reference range 77.7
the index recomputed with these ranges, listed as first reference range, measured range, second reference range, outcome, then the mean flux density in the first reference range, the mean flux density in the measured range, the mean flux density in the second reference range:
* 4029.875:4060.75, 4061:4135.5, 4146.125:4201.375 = 7.54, 74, 71.9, 89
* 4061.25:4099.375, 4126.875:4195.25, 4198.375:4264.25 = 6.46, 76.3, 84.8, 109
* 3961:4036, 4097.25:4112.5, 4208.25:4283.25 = 2.73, 76.3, 75.8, 114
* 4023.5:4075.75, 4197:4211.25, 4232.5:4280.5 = 1.53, 74.1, 95.7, 118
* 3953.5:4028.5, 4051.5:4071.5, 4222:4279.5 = 3.42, 76.5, 72.4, 116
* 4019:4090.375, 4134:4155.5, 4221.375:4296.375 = 2.31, 75.1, 82.9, 115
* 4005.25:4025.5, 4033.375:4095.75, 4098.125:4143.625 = -2.00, 75.1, 75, 70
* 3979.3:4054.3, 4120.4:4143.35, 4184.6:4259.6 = 5.97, 75.2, 68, 105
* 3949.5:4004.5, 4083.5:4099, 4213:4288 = 2.33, 77.1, 78.8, 115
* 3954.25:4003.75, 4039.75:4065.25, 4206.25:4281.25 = 4.37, 77.3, 72.2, 113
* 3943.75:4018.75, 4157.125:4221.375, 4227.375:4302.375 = 7.49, 76.9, 92.6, 115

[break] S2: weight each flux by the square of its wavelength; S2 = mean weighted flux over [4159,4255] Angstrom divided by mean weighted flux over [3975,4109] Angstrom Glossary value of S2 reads 1.4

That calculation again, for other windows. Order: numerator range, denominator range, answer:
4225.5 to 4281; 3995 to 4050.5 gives 1.75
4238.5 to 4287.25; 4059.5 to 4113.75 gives 1.71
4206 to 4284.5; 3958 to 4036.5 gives 1.68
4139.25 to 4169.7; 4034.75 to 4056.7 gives 1.22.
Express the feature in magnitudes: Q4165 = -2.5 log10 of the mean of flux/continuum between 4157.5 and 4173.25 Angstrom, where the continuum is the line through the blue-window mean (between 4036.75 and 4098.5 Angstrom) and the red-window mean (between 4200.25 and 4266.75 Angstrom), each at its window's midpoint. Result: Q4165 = 0.105 mag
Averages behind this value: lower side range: 75.2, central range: 86.5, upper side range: 109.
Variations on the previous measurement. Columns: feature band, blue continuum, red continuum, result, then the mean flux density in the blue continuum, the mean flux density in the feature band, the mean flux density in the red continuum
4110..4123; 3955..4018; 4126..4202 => 0.29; 76.2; 63.7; 85.5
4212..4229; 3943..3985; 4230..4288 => 0.09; 79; 104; 118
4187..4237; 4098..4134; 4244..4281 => 0.03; 67.2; 99.8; 121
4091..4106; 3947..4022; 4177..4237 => 0.13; 76.7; 77.5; 98.2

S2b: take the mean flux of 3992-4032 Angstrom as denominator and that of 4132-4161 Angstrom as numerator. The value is 1.11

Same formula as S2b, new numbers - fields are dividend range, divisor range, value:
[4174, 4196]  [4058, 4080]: 1.23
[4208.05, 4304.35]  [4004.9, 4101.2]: 1.49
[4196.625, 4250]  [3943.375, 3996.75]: 1.34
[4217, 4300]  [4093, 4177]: 1.48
